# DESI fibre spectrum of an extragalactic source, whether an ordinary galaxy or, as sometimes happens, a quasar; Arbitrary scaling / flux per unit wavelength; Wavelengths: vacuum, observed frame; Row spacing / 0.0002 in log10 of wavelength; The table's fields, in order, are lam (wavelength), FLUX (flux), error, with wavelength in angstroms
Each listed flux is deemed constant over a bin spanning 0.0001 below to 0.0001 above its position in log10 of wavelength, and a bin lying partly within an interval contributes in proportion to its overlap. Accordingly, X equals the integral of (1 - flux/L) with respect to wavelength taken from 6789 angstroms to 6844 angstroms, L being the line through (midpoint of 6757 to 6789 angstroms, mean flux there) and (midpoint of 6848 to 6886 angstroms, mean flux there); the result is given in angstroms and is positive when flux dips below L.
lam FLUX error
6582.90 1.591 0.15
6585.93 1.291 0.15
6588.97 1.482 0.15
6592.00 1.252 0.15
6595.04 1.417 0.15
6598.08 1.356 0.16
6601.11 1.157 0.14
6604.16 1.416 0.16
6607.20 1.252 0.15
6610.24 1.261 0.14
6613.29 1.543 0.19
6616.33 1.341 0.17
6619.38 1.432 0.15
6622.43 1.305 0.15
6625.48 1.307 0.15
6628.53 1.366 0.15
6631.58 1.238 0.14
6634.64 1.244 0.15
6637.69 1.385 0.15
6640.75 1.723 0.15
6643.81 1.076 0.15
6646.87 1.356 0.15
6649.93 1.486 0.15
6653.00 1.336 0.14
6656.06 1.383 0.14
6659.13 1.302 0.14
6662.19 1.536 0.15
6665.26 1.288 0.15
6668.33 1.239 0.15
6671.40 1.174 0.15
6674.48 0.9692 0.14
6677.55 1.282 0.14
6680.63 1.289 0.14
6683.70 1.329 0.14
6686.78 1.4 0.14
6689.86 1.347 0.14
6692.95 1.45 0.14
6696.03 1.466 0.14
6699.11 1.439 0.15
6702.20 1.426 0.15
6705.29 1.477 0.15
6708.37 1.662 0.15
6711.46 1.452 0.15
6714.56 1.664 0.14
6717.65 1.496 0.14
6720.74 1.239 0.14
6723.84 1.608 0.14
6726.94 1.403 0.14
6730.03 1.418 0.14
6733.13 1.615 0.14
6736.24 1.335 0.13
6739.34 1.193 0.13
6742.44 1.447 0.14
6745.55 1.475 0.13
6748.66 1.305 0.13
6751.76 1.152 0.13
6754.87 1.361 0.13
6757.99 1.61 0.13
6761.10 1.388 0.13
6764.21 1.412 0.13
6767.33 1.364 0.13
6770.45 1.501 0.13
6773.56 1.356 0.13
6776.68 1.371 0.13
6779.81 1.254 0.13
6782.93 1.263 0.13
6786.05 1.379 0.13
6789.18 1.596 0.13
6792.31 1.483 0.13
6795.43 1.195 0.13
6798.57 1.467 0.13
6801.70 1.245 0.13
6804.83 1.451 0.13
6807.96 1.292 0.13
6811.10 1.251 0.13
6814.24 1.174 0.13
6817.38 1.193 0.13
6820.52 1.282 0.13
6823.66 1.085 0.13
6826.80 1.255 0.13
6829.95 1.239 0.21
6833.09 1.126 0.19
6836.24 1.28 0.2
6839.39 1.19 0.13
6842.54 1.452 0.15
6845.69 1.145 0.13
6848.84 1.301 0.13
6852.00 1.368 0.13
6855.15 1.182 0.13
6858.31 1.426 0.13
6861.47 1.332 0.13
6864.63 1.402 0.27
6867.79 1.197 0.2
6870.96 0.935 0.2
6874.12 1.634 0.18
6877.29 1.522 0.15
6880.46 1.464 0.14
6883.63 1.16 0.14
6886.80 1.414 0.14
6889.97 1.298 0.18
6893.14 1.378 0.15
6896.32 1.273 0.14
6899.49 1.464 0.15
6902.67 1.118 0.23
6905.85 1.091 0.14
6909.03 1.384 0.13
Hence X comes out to 3.3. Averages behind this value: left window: 1.39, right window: 1.33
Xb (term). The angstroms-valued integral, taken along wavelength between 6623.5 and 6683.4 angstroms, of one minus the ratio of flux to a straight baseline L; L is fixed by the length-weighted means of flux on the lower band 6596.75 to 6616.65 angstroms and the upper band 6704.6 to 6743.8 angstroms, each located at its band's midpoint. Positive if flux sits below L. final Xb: 3.0 angstroms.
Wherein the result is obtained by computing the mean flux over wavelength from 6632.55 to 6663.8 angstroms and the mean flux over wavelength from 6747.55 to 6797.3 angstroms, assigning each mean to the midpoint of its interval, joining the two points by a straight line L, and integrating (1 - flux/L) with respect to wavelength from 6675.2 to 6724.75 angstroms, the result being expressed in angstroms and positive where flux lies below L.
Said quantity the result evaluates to -1.8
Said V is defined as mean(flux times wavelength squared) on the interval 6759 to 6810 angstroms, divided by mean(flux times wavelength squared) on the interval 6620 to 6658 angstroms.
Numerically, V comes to 1.1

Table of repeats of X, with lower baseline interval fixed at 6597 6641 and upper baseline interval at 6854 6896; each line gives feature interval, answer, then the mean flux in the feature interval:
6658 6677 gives 1.3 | 1.25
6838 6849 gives 0.5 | 1.27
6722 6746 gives -1.7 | 1.43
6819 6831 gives 1.1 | 1.21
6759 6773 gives -0.8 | 1.42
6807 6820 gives 1.0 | 1.23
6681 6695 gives -0.4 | 1.38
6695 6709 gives -1.5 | 1.48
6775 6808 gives -0.7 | 1.37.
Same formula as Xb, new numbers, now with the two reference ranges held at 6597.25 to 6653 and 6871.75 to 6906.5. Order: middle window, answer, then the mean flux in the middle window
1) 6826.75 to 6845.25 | 1.3 angstroms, 1.25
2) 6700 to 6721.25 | -2.4 angstroms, 1.5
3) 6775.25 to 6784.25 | 0.3 angstroms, 1.29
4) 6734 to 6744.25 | 0.0 angstroms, 1.35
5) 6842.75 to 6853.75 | 0.4 angstroms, 1.29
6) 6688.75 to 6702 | -0.8 angstroms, 1.43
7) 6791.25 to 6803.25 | 0.0 angstroms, 1.34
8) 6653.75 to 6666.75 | -0.3 angstroms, 1.38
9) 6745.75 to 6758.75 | -0.1 angstroms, 1.35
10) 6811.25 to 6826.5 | 1.7 angstroms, 1.2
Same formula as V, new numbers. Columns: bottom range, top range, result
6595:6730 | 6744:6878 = 1.01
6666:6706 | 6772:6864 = 1.02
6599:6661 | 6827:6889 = 1.03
